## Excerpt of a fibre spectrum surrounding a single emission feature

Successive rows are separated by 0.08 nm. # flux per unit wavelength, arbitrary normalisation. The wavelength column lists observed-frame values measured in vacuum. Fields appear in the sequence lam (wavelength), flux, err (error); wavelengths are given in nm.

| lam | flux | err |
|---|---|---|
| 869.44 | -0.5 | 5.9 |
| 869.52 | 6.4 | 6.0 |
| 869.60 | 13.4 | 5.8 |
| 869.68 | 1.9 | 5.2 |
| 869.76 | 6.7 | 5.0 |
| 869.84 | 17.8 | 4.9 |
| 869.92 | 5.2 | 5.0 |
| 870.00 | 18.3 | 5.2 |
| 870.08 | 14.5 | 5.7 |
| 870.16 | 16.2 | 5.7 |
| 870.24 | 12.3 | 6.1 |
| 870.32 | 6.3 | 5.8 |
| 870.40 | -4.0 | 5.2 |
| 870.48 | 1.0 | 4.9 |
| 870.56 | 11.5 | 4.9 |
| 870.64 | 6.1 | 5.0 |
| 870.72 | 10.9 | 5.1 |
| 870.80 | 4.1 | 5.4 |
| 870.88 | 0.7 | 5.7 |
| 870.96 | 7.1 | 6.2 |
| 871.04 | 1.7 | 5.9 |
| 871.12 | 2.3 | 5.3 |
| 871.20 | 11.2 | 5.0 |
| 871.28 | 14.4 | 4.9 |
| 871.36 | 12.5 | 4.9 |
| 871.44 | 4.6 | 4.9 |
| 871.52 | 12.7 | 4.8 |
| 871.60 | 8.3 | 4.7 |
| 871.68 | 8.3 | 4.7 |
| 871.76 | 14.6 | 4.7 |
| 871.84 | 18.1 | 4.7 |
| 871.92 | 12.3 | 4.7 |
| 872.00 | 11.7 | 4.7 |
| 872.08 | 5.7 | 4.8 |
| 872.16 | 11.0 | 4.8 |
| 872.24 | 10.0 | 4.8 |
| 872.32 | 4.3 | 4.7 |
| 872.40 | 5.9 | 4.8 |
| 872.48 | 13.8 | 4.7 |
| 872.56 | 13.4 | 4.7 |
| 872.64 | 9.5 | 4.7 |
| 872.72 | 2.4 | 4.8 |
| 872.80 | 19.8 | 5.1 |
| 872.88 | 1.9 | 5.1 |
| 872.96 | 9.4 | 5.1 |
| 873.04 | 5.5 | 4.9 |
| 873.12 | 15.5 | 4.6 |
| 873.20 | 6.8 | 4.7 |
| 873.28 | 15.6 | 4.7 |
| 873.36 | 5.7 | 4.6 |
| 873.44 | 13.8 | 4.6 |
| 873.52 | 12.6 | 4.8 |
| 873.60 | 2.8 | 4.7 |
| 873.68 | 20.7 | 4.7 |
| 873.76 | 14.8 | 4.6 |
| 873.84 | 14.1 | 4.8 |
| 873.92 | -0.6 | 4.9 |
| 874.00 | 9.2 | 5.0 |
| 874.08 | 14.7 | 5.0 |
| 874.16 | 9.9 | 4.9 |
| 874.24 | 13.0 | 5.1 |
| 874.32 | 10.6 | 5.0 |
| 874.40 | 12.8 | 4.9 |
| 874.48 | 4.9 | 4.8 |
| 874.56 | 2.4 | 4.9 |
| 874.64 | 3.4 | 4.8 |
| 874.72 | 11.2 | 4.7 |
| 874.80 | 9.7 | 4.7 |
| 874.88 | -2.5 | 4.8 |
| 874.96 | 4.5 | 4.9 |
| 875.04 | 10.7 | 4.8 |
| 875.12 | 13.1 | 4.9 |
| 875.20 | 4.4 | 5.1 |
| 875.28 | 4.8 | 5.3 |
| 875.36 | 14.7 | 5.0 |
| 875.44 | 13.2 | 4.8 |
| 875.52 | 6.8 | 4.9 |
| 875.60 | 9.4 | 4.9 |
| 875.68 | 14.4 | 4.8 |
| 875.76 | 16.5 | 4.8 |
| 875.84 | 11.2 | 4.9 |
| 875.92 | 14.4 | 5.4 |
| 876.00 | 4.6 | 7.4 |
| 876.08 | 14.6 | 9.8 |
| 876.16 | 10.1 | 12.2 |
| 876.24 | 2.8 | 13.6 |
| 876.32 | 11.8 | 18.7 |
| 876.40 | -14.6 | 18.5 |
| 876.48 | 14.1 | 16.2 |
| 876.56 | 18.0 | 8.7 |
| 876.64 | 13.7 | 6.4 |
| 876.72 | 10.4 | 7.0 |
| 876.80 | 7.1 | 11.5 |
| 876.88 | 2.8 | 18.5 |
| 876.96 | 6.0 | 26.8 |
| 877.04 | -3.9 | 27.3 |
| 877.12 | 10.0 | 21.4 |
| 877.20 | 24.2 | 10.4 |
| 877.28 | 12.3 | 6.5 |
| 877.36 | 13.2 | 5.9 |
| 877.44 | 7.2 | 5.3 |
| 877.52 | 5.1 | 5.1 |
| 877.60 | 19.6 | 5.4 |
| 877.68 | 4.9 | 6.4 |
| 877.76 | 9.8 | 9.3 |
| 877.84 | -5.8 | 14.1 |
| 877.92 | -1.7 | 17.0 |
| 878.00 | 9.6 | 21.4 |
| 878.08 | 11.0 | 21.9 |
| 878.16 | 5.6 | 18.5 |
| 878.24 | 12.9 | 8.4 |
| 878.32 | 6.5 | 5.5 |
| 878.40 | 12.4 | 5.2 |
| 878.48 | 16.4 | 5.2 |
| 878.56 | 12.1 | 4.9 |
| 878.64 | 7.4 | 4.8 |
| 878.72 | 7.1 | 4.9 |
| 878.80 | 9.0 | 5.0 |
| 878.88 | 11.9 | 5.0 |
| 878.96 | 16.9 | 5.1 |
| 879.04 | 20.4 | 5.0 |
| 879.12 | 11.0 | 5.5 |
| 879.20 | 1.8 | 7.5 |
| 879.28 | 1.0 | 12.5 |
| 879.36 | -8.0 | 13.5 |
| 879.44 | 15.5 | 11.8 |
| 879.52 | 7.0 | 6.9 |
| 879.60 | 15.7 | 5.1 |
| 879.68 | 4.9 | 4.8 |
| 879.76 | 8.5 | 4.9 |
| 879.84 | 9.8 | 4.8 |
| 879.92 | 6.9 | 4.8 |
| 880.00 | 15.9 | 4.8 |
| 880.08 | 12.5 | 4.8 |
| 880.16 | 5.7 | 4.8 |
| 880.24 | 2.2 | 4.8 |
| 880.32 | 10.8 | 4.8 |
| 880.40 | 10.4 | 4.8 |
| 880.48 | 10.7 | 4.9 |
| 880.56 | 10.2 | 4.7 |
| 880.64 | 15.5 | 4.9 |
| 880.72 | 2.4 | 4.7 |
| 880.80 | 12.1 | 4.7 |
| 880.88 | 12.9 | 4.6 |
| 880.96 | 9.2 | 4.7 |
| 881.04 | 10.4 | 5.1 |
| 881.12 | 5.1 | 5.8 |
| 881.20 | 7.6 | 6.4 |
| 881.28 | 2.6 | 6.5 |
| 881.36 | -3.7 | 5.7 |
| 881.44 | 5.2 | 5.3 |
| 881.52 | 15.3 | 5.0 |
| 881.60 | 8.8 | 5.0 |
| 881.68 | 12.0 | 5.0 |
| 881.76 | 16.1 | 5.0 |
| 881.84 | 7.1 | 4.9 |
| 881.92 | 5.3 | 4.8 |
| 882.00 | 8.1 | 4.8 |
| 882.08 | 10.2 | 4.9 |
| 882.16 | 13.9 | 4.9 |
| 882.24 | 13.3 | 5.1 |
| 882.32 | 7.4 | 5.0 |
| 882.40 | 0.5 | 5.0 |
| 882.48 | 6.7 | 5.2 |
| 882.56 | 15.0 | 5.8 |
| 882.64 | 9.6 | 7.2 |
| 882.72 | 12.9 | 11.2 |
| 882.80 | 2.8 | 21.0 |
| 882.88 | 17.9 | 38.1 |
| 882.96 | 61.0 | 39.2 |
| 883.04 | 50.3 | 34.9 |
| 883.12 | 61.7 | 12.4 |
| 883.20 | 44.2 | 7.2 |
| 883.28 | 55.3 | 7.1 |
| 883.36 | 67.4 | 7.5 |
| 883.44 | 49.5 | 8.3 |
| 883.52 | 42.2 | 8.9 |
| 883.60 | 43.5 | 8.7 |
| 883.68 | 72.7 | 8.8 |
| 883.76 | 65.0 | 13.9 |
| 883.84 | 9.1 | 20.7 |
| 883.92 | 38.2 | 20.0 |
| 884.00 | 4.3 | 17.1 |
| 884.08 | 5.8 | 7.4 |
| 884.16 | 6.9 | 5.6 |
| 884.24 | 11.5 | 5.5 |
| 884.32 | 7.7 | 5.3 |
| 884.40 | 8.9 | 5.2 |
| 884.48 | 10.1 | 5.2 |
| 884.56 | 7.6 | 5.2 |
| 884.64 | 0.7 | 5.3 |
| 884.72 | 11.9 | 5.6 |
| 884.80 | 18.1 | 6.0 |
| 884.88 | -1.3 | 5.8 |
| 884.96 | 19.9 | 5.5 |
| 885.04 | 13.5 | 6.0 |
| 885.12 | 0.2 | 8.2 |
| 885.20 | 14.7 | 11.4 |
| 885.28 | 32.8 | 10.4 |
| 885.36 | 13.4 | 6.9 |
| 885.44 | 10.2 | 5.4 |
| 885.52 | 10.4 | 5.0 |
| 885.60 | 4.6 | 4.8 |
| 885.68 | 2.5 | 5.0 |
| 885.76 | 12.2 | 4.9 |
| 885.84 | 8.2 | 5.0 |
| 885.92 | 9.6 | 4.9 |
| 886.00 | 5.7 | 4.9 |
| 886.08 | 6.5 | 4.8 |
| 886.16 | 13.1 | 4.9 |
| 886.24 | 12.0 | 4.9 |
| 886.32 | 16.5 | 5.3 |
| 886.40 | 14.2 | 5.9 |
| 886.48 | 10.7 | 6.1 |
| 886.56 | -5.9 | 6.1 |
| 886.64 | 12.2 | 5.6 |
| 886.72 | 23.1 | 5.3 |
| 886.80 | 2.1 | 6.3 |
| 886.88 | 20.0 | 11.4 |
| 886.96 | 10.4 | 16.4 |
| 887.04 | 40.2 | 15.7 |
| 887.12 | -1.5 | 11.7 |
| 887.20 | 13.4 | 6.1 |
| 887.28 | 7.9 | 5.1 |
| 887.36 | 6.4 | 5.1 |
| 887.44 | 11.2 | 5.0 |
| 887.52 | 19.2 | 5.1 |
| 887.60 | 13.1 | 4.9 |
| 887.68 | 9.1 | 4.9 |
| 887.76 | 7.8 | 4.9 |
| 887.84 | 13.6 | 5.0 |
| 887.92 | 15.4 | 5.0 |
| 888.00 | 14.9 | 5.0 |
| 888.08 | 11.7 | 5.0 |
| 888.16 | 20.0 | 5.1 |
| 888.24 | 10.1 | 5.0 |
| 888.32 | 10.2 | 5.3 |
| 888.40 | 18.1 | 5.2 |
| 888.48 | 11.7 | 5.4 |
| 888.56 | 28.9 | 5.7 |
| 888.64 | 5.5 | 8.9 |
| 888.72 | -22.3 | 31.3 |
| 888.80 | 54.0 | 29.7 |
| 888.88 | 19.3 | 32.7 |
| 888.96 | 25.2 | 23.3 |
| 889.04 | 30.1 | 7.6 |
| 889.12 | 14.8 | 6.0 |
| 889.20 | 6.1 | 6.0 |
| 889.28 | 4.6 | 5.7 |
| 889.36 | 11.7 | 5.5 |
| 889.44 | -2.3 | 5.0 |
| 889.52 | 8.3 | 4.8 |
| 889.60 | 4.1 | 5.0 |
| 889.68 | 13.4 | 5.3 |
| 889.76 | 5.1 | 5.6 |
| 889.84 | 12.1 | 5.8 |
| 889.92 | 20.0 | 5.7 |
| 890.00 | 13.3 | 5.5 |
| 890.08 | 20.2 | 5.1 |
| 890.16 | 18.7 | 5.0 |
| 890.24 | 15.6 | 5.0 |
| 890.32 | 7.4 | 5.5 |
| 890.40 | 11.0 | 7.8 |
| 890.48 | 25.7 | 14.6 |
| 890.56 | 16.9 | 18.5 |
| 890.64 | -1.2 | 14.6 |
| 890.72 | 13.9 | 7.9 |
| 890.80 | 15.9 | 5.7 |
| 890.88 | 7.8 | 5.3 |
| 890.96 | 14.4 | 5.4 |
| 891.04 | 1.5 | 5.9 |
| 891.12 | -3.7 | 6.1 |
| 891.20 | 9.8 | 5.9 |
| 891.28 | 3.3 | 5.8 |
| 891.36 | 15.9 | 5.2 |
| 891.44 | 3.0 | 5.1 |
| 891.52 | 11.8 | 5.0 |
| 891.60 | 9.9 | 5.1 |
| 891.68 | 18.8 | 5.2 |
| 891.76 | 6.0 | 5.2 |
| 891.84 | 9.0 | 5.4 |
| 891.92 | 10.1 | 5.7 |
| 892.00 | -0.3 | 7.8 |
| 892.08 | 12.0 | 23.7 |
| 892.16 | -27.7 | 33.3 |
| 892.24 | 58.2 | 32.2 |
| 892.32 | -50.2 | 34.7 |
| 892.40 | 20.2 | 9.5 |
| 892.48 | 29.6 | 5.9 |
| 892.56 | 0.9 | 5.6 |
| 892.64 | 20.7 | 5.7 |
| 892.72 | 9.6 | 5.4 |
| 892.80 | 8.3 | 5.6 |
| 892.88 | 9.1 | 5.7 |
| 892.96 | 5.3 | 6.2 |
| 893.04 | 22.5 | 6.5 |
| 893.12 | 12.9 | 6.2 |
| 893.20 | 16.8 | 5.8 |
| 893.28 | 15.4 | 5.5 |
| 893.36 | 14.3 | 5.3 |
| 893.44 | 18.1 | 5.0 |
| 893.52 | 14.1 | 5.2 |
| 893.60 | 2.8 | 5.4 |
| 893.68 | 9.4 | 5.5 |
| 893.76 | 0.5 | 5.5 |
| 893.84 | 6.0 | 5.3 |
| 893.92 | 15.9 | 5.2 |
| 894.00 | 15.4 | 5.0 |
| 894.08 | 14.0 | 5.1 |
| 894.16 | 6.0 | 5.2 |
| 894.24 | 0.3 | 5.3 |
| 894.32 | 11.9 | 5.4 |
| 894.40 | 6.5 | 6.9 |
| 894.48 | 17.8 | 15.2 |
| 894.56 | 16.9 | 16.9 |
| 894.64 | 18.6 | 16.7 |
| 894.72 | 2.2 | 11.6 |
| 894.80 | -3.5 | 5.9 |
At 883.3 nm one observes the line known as H-beta 4861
